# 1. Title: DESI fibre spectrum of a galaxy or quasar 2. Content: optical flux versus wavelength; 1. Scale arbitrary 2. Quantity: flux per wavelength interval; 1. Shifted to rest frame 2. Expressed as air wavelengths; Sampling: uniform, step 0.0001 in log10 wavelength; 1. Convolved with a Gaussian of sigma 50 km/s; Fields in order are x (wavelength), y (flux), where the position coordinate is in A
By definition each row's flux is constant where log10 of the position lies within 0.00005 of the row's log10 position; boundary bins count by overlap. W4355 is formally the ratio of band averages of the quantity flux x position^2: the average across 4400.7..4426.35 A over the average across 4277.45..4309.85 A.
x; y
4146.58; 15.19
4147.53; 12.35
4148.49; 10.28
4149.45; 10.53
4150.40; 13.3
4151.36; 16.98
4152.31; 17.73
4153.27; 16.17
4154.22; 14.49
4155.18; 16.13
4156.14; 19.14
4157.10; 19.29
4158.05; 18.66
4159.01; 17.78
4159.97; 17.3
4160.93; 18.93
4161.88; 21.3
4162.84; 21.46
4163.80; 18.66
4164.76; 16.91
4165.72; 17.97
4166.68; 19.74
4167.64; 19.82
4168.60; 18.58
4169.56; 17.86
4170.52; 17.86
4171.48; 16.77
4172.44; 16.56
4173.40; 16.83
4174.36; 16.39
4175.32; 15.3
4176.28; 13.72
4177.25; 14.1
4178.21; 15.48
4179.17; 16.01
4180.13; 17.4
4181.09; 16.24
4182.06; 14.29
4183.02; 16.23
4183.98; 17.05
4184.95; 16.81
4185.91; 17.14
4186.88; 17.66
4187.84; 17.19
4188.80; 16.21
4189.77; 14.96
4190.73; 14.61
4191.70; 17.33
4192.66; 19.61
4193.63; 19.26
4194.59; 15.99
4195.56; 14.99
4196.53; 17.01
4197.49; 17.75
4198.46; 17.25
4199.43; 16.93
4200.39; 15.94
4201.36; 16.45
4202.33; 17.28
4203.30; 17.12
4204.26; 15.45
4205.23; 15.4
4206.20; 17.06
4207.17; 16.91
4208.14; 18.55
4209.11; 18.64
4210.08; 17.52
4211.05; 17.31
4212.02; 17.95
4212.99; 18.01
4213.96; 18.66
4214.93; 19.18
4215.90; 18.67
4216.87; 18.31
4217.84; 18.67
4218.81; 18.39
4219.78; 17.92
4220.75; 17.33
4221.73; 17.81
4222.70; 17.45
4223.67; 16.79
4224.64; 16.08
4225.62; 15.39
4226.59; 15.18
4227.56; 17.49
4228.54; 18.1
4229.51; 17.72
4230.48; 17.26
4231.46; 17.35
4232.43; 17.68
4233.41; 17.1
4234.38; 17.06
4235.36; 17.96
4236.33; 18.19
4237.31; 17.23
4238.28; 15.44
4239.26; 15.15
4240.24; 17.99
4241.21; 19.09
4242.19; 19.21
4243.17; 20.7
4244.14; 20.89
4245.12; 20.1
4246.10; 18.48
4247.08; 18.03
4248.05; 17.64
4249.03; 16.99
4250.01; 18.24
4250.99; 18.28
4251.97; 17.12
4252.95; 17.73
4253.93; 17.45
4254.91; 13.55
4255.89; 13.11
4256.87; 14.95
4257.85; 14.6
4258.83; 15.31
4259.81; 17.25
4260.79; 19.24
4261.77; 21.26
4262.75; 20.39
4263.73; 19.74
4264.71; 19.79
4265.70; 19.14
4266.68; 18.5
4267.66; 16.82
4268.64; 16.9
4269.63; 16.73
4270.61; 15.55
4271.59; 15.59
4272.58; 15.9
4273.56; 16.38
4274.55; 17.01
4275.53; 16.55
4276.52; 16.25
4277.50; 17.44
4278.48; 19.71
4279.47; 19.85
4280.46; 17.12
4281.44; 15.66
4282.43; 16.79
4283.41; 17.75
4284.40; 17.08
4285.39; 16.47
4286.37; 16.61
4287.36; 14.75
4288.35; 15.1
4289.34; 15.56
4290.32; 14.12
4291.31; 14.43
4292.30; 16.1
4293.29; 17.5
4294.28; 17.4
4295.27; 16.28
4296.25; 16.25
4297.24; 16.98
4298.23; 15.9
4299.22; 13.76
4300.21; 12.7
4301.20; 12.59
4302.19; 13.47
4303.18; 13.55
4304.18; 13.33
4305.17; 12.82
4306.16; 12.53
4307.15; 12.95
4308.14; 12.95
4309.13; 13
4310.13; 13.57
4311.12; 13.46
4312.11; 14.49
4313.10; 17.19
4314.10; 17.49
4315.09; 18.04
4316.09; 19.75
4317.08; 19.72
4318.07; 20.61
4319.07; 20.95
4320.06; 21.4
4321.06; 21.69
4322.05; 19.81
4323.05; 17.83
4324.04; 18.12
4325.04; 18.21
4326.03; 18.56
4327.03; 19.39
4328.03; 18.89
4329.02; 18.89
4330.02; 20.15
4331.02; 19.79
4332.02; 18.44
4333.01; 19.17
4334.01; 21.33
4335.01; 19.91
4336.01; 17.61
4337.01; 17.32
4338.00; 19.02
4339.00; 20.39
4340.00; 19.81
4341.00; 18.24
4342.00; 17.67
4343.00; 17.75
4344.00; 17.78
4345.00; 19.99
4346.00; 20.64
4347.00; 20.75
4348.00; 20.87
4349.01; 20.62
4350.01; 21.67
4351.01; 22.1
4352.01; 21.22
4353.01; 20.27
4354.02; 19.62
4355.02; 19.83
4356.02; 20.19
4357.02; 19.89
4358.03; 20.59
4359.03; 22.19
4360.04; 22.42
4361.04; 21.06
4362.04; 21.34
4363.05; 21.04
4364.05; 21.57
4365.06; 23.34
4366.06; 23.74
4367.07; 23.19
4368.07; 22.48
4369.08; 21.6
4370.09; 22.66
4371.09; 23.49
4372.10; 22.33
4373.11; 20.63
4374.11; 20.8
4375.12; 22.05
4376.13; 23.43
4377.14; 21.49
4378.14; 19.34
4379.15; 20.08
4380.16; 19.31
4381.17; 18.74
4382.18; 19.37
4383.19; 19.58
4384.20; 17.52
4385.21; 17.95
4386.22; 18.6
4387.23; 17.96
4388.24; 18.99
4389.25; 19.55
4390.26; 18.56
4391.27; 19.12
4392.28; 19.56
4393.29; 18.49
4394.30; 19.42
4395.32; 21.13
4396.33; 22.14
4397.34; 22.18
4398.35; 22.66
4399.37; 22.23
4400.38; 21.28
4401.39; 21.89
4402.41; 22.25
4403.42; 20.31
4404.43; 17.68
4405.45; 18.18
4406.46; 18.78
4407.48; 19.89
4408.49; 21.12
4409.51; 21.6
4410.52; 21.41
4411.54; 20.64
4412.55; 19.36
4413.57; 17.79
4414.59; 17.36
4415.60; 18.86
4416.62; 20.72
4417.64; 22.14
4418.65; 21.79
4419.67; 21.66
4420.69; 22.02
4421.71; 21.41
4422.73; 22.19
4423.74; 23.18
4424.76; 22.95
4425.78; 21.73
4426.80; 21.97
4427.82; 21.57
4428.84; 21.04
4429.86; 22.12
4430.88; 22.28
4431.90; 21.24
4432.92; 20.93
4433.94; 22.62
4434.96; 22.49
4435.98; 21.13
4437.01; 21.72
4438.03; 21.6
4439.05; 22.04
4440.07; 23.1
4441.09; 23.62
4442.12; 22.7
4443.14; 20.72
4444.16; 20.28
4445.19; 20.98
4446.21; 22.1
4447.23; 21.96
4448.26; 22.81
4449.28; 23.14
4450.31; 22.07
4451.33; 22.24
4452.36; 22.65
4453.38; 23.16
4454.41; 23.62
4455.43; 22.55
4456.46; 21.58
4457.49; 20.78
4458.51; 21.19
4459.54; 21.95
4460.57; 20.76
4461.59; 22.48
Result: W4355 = 1.42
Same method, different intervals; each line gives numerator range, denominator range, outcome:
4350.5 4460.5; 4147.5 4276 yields 1.34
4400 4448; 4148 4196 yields 1.42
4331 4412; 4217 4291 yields 1.25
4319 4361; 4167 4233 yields 1.24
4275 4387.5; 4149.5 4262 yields 1.14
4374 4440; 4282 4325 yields 1.34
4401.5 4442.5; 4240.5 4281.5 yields 1.29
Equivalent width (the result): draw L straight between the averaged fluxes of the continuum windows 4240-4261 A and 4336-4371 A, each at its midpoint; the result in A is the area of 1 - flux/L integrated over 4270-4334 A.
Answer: 8.0 A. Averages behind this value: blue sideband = 17.5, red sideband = 20.7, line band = 16.7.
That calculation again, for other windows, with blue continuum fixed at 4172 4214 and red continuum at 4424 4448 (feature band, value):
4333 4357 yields 0.2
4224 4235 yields 0.3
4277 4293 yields 1.8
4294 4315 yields 5.1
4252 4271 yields 0.9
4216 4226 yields -0.1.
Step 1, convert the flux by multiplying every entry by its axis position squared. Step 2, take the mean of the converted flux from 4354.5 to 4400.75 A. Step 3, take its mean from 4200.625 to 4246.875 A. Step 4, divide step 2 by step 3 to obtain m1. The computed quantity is 1.3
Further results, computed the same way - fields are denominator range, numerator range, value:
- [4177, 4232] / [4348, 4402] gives 1.32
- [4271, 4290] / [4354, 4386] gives 1.31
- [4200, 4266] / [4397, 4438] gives 1.31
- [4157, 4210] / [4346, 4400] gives 1.32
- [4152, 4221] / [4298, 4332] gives 1.03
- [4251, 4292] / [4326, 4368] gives 1.24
